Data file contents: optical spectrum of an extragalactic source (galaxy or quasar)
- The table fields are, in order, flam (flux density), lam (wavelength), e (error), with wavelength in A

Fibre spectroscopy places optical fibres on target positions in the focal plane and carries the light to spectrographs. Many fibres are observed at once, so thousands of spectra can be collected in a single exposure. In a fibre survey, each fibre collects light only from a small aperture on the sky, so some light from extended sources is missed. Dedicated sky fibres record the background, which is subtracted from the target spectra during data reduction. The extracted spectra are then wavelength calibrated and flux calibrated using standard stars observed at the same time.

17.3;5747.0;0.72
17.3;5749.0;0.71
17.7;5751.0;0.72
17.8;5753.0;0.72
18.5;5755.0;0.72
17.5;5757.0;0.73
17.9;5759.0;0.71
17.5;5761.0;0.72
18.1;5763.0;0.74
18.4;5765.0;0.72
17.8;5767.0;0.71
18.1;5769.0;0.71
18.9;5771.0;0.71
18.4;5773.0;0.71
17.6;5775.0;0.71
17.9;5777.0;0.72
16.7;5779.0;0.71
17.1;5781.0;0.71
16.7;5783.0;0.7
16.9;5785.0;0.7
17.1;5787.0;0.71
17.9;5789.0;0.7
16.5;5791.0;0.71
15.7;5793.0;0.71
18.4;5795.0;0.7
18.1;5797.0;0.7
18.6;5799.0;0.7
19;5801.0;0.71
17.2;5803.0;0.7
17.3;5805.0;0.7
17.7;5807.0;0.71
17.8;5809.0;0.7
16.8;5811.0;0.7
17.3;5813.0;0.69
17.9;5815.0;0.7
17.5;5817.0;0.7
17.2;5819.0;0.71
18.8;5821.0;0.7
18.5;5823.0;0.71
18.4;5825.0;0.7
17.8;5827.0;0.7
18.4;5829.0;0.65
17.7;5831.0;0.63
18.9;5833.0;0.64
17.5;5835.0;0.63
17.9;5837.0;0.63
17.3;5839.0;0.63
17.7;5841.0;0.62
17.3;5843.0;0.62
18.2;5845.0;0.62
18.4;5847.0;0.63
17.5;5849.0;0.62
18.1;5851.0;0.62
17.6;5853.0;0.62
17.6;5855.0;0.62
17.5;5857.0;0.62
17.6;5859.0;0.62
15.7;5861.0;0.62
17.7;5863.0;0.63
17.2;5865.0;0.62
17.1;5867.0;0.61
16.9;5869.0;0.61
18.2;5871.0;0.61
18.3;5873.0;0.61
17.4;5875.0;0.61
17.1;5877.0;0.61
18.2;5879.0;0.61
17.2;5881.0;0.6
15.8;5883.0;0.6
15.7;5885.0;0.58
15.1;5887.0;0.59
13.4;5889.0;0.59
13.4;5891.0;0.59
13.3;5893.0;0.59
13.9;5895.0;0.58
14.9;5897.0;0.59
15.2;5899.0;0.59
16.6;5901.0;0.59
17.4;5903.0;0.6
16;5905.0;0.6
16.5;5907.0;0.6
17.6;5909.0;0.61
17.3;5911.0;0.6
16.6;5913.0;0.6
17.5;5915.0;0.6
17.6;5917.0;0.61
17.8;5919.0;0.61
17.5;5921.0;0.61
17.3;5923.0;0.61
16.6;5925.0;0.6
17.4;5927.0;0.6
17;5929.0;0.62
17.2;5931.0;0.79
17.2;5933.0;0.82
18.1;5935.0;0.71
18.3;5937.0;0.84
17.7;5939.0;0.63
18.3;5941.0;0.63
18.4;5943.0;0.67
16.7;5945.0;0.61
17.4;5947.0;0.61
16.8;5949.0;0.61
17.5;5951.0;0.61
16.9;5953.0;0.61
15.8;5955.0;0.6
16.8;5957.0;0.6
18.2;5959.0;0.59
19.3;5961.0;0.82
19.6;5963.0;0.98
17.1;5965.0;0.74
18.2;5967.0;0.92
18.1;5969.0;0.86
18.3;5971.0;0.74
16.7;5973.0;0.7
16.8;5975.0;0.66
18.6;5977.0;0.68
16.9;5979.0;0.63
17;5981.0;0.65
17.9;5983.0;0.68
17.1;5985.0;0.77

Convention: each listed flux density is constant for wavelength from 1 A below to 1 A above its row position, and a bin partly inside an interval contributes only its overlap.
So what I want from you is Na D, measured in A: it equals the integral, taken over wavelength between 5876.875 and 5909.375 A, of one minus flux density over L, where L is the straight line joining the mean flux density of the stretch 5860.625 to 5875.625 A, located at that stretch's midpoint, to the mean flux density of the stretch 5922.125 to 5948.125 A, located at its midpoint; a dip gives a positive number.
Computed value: 3.31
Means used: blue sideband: 17.4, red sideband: 17.5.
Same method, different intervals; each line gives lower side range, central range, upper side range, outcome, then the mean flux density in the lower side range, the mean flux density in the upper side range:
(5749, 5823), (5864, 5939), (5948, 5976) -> 4.07 A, 17.7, 17.6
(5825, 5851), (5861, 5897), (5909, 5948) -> 3.13 A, 17.9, 17.5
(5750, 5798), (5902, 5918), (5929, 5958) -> 0.32 A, 17.6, 17.4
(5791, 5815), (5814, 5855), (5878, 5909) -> -2.51 A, 17.6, 15.6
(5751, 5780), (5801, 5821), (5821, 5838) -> 0.60 A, 17.9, 18.2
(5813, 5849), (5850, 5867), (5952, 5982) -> 0.49 A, 17.9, 17.6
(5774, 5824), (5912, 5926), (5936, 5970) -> 0.32 A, 17.5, 17.7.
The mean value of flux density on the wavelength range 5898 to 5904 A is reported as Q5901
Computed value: 16.4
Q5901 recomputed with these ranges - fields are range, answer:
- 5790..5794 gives 16.1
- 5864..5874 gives 17.5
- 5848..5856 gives 17.7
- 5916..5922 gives 17.6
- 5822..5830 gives 18.3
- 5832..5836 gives 18.2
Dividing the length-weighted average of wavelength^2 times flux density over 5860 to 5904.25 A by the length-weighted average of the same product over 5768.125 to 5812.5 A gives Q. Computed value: 0.9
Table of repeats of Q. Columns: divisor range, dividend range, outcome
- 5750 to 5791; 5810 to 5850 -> 1.03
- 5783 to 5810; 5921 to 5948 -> 1.05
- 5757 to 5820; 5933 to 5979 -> 1.06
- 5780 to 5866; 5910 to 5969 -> 1.03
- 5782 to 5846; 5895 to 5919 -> 0.97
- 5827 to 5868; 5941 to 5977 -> 1.04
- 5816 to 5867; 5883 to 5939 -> 0.95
